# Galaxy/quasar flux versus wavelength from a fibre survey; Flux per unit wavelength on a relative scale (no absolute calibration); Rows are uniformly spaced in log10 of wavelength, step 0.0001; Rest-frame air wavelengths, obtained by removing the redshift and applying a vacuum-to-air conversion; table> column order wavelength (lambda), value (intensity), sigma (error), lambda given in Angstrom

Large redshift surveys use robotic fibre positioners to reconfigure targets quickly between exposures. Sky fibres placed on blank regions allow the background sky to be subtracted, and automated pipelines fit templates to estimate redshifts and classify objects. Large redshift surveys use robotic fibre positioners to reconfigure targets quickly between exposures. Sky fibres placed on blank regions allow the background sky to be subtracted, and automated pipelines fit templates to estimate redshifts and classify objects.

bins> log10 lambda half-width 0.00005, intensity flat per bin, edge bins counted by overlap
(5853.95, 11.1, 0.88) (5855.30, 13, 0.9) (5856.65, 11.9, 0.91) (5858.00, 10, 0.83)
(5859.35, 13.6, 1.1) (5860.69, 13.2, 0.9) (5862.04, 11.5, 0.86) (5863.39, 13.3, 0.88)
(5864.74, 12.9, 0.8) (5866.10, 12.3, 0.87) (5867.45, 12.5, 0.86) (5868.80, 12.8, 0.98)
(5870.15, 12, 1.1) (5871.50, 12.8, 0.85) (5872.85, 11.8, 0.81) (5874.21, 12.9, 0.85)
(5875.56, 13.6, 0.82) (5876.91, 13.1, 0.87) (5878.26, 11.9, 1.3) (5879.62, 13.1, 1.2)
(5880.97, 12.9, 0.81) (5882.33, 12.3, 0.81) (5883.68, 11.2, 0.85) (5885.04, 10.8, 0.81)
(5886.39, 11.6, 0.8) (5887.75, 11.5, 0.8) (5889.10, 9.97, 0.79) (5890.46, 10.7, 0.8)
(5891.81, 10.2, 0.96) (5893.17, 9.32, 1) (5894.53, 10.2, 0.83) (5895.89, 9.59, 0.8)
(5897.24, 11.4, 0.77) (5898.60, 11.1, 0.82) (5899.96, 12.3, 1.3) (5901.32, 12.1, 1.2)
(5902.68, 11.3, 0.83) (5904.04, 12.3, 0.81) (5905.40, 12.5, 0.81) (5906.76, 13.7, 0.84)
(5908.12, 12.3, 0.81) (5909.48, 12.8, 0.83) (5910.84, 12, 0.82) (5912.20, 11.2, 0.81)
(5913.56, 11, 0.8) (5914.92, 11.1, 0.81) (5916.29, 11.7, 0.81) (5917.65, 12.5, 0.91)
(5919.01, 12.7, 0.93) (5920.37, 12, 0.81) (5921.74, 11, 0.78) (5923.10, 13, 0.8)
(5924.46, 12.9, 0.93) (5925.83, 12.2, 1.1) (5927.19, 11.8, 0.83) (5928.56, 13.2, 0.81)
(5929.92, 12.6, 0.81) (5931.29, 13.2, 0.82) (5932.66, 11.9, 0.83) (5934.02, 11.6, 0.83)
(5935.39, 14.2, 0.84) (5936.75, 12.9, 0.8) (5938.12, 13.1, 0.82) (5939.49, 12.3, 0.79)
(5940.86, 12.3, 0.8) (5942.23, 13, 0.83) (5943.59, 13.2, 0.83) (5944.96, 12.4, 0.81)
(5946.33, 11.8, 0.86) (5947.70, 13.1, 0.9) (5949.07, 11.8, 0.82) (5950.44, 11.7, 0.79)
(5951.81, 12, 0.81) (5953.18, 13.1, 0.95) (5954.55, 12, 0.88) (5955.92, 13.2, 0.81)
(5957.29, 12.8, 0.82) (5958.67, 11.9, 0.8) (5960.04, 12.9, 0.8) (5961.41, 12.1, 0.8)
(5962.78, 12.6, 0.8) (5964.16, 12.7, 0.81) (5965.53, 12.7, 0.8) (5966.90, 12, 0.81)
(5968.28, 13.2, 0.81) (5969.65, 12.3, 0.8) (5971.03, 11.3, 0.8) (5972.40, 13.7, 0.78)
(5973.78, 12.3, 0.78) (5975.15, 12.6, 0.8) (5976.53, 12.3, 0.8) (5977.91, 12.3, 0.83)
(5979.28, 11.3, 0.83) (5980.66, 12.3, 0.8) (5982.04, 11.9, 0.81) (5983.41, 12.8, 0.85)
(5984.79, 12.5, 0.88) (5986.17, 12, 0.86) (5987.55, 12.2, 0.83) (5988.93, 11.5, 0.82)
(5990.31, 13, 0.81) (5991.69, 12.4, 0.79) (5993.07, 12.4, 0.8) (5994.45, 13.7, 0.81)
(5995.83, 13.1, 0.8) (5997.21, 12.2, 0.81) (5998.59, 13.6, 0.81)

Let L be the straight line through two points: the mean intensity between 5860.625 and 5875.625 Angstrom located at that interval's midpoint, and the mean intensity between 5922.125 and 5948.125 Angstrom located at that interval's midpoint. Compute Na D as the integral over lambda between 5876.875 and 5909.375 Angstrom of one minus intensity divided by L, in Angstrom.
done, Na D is 2.7 Angstrom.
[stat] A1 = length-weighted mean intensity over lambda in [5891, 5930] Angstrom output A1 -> 11.8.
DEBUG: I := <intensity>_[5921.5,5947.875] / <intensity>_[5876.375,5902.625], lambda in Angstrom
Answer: 1.1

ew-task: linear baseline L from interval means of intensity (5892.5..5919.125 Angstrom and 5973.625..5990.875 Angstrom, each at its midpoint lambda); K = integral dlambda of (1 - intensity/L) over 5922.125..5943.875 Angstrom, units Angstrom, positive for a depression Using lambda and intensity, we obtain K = -1.5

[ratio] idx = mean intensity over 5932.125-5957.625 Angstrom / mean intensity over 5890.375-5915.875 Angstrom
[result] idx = 1.10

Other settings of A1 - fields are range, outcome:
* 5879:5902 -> 11.2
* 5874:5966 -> 12.1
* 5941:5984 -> 12.4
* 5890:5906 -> 11.1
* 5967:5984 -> 12.3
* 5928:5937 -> 12.8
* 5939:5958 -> 12.5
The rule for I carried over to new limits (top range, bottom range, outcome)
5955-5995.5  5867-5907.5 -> 1.06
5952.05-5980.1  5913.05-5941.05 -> 1.01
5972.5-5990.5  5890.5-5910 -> 1.07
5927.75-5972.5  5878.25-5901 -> 1.12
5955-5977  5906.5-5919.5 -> 1.04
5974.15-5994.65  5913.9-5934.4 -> 1.01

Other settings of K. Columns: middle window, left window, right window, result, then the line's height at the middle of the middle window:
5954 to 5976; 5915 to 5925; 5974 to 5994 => -0.5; 12.2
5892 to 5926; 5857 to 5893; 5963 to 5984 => 1.2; 12.2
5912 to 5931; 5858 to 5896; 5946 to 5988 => 0.0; 12.1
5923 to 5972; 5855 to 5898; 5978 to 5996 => -1.4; 12.2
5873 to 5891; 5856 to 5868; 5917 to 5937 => 0.6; 12.4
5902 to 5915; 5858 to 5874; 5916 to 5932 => 0.4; 12.4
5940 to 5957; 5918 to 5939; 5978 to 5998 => 0.0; 12.5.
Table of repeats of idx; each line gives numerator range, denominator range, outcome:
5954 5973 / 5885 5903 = 1.15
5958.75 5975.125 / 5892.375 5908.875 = 1.09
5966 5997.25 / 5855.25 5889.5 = 1.01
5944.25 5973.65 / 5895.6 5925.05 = 1.04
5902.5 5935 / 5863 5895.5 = 1.03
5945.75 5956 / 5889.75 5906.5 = 1.10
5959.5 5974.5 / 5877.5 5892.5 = 1.09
